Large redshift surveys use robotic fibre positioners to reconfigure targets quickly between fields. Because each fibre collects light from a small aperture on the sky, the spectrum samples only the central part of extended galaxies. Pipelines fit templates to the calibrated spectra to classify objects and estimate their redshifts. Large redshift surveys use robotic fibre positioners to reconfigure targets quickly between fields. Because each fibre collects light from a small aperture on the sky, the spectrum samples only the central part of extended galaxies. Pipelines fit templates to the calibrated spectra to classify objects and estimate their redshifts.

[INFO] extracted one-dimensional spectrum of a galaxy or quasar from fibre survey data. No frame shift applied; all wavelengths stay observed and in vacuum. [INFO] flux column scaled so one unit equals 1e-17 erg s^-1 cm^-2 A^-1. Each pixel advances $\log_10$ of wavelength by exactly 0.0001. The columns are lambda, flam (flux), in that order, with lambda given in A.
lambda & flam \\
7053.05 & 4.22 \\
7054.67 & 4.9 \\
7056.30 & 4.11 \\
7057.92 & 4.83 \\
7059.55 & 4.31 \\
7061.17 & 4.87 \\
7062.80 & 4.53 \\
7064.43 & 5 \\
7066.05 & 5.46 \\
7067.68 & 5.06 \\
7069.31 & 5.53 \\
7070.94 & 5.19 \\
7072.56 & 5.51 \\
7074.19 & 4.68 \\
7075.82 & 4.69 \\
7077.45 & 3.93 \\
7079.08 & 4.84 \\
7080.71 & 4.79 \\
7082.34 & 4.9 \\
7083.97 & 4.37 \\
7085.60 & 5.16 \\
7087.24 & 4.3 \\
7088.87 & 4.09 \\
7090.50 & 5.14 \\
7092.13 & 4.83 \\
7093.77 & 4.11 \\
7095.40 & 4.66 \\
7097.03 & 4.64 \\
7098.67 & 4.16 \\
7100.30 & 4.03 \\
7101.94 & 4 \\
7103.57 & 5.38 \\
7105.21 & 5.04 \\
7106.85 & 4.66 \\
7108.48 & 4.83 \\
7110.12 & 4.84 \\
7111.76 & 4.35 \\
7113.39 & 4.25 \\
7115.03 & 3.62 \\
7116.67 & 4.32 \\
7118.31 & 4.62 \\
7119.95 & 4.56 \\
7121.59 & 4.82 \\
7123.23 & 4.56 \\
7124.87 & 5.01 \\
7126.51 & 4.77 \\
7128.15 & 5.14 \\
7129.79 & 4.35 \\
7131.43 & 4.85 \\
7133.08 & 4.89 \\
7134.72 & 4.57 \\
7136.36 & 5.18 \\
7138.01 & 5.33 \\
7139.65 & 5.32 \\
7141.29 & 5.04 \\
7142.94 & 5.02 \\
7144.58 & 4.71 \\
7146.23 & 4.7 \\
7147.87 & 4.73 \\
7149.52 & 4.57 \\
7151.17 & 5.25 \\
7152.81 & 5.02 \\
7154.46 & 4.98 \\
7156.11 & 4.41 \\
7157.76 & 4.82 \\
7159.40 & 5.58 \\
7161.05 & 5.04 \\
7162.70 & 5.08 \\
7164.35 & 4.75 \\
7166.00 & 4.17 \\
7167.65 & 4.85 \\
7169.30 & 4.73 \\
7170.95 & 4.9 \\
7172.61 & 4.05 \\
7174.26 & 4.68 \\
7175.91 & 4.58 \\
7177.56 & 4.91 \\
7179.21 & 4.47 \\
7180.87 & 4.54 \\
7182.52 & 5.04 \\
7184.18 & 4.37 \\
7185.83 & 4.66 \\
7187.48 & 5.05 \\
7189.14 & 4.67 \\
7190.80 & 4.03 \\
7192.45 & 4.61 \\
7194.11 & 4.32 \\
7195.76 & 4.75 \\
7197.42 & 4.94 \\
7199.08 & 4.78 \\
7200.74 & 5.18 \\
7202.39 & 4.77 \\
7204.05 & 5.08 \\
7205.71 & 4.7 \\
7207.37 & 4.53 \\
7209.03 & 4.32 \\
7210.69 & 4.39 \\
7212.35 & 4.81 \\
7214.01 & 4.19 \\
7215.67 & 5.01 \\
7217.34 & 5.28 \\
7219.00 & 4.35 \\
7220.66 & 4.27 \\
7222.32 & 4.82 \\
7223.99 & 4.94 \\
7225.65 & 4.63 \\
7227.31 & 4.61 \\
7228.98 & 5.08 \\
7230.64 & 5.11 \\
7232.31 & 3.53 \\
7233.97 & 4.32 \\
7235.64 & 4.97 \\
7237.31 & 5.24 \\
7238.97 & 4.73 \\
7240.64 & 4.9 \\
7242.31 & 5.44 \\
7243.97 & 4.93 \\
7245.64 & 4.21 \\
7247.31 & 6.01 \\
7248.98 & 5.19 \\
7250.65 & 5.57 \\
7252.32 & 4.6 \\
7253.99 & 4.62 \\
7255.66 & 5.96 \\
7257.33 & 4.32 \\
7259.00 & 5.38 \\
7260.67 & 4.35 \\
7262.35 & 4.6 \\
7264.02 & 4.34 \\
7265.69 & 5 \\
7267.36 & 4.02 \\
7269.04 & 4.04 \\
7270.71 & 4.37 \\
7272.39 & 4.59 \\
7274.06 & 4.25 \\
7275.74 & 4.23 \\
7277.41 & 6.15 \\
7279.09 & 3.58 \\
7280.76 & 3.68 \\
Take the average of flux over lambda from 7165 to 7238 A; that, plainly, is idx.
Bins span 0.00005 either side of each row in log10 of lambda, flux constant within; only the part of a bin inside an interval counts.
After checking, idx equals 4.66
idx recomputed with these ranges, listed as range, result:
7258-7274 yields 4.51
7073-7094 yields 4.63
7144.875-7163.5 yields 4.92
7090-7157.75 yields 4.71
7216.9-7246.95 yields 4.76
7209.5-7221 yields 4.62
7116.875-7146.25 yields 4.85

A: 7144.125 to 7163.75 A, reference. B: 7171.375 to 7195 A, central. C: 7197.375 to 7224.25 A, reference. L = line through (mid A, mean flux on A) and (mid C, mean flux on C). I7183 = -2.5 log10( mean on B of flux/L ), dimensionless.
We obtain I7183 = 0.05 mag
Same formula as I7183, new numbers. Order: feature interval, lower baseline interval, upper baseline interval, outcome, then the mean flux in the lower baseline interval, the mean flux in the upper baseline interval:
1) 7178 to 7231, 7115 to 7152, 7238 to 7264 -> 0.05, 4.8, 4.97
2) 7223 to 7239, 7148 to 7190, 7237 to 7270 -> 0.03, 4.76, 4.87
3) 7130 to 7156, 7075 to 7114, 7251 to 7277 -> -0.07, 4.58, 4.62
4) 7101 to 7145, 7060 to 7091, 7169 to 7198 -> 0.00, 4.84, 4.62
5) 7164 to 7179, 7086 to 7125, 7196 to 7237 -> 0.00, 4.53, 4.7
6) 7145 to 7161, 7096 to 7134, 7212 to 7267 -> -0.05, 4.6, 4.82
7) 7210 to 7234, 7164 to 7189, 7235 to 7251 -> 0.07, 4.65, 5.11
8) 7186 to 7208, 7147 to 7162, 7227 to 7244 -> 0.03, 4.94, 4.81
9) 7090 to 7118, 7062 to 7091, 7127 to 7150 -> 0.08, 4.84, 4.89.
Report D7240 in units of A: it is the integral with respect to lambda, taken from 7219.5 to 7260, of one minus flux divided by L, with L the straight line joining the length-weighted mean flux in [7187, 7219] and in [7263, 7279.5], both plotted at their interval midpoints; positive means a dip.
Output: -2.7 A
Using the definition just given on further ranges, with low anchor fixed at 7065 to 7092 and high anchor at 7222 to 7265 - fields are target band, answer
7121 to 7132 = 0.17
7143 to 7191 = 1.08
